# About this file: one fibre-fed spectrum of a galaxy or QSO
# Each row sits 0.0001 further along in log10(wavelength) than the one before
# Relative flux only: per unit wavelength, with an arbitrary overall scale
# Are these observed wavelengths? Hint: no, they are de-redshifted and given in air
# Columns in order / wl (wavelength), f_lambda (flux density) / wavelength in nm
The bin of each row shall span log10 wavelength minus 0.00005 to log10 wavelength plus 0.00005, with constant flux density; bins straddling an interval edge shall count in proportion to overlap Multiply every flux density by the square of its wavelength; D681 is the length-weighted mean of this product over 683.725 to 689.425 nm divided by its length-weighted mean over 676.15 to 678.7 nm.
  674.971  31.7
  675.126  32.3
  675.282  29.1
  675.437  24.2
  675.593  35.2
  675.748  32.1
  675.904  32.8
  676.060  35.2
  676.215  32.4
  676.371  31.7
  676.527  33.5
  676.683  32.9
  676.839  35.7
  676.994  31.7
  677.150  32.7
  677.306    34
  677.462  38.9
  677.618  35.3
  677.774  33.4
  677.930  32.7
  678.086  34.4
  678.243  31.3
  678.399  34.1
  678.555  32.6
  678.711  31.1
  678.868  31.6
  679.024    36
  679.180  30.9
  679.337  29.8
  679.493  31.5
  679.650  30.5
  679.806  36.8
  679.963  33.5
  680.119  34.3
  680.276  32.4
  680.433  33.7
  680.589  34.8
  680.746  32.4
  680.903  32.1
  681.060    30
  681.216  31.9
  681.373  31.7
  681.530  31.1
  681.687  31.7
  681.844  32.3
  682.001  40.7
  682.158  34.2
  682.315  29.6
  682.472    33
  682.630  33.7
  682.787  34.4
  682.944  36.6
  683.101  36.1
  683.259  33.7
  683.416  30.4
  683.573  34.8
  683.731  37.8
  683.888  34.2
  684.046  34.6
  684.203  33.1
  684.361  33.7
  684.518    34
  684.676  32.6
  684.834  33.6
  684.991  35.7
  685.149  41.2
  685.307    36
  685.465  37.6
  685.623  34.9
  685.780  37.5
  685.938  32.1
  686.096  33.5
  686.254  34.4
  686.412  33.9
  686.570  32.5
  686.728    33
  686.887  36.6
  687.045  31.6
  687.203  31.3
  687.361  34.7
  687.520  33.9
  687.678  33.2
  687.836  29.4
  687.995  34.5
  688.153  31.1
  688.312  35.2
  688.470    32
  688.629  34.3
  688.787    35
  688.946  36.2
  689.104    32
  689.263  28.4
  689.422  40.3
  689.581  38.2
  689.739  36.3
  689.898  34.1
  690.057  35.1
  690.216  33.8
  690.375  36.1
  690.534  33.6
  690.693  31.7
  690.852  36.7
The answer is 1.0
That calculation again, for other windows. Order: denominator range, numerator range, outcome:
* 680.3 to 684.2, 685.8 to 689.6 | 1.02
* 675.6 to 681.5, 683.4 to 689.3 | 1.05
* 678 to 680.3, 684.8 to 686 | 1.13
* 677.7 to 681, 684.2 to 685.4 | 1.09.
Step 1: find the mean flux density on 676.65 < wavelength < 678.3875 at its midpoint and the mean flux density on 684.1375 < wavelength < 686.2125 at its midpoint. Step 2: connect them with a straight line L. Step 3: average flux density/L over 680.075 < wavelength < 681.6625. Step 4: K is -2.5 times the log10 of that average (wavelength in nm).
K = 0.07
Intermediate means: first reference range 33.9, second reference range 35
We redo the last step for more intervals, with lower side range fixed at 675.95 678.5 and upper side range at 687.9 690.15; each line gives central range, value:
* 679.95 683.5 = 0.025 mag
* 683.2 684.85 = 0.008 mag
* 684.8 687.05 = -0.026 mag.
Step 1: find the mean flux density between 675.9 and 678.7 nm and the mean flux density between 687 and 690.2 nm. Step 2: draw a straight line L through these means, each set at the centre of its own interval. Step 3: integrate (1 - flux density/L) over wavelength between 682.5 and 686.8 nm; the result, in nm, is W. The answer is -0.11 nm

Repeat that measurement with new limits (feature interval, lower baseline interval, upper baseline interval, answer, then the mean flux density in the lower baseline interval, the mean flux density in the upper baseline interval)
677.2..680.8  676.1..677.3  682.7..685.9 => 0.041 nm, 33.1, 35.1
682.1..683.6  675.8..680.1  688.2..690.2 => 0.011 nm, 33.2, 34.7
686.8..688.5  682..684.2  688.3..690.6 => 0.074 nm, 34.3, 34.7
